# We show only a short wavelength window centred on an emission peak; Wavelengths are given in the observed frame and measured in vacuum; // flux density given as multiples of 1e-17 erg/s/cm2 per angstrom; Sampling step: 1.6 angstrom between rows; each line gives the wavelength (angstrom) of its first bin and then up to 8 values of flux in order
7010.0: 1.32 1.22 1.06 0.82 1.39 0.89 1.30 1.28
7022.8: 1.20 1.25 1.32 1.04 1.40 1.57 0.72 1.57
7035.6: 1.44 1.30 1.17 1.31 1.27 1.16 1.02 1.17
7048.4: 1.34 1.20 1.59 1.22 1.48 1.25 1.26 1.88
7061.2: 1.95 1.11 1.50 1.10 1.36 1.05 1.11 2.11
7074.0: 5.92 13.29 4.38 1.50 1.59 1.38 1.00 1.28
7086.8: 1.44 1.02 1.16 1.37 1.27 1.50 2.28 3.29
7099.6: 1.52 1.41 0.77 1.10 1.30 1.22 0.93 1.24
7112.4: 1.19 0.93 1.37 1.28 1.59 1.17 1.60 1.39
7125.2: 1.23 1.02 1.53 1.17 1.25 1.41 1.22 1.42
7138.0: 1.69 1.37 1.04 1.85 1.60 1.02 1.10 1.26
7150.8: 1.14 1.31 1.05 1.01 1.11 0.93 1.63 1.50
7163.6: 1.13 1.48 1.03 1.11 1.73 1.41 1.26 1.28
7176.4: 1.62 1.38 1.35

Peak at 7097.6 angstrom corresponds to [N II]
